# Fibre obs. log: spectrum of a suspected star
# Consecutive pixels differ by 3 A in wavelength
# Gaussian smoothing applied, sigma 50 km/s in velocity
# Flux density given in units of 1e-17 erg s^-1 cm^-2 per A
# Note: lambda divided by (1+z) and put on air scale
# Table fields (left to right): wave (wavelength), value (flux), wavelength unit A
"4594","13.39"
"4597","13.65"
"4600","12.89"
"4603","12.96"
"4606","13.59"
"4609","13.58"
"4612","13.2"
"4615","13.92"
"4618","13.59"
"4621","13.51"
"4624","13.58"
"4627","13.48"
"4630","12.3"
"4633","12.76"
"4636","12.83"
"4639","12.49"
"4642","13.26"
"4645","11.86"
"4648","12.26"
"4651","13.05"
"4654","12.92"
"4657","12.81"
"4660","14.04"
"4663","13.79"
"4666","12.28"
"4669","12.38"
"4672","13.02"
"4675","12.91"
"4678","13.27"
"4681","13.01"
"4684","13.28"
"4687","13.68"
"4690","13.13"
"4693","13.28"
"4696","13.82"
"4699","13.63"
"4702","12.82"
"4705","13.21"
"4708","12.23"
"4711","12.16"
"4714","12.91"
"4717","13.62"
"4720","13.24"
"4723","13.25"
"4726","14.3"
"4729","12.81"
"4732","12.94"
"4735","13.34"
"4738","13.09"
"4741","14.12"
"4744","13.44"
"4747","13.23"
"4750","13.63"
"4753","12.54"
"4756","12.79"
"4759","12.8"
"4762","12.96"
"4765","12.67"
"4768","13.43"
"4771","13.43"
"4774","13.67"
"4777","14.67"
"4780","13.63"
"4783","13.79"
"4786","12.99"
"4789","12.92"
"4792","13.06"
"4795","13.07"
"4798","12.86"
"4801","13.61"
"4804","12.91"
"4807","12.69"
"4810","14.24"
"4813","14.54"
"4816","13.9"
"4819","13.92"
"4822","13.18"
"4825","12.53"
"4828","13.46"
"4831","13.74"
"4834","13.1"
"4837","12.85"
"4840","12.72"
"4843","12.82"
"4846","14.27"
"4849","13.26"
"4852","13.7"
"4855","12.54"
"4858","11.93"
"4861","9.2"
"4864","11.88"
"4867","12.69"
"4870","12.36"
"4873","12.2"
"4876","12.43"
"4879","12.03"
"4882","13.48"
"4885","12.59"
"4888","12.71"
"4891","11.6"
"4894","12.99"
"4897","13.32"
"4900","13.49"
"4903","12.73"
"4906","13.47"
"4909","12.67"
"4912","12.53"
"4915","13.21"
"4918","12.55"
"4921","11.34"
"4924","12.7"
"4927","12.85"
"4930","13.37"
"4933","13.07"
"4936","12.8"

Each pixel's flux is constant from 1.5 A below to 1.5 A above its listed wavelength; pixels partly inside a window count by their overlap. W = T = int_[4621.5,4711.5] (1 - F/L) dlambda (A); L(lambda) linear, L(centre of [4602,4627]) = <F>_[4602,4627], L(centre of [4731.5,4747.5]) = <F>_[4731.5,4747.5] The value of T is 3.1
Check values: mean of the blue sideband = 13.5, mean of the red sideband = 13.4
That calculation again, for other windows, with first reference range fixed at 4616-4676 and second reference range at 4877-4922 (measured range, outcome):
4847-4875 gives 1.15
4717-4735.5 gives -0.64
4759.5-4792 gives -1.36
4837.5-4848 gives -0.37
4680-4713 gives -0.50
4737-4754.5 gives -0.65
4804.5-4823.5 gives -1.33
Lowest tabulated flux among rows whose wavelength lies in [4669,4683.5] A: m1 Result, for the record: 12.38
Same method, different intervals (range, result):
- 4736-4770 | 12.54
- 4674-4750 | 12.16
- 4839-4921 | 9.2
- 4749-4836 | 12.53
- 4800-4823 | 12.69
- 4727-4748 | 12.81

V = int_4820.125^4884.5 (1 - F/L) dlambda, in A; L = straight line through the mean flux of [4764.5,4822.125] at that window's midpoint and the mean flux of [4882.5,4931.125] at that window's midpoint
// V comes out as 2.1 A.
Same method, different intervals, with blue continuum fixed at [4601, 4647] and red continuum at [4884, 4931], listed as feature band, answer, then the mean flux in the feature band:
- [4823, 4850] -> -0.7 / 13.2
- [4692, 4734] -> -0.5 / 13.2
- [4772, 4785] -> -1.0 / 13.9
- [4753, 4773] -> -0.1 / 13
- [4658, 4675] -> 0.0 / 13.1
